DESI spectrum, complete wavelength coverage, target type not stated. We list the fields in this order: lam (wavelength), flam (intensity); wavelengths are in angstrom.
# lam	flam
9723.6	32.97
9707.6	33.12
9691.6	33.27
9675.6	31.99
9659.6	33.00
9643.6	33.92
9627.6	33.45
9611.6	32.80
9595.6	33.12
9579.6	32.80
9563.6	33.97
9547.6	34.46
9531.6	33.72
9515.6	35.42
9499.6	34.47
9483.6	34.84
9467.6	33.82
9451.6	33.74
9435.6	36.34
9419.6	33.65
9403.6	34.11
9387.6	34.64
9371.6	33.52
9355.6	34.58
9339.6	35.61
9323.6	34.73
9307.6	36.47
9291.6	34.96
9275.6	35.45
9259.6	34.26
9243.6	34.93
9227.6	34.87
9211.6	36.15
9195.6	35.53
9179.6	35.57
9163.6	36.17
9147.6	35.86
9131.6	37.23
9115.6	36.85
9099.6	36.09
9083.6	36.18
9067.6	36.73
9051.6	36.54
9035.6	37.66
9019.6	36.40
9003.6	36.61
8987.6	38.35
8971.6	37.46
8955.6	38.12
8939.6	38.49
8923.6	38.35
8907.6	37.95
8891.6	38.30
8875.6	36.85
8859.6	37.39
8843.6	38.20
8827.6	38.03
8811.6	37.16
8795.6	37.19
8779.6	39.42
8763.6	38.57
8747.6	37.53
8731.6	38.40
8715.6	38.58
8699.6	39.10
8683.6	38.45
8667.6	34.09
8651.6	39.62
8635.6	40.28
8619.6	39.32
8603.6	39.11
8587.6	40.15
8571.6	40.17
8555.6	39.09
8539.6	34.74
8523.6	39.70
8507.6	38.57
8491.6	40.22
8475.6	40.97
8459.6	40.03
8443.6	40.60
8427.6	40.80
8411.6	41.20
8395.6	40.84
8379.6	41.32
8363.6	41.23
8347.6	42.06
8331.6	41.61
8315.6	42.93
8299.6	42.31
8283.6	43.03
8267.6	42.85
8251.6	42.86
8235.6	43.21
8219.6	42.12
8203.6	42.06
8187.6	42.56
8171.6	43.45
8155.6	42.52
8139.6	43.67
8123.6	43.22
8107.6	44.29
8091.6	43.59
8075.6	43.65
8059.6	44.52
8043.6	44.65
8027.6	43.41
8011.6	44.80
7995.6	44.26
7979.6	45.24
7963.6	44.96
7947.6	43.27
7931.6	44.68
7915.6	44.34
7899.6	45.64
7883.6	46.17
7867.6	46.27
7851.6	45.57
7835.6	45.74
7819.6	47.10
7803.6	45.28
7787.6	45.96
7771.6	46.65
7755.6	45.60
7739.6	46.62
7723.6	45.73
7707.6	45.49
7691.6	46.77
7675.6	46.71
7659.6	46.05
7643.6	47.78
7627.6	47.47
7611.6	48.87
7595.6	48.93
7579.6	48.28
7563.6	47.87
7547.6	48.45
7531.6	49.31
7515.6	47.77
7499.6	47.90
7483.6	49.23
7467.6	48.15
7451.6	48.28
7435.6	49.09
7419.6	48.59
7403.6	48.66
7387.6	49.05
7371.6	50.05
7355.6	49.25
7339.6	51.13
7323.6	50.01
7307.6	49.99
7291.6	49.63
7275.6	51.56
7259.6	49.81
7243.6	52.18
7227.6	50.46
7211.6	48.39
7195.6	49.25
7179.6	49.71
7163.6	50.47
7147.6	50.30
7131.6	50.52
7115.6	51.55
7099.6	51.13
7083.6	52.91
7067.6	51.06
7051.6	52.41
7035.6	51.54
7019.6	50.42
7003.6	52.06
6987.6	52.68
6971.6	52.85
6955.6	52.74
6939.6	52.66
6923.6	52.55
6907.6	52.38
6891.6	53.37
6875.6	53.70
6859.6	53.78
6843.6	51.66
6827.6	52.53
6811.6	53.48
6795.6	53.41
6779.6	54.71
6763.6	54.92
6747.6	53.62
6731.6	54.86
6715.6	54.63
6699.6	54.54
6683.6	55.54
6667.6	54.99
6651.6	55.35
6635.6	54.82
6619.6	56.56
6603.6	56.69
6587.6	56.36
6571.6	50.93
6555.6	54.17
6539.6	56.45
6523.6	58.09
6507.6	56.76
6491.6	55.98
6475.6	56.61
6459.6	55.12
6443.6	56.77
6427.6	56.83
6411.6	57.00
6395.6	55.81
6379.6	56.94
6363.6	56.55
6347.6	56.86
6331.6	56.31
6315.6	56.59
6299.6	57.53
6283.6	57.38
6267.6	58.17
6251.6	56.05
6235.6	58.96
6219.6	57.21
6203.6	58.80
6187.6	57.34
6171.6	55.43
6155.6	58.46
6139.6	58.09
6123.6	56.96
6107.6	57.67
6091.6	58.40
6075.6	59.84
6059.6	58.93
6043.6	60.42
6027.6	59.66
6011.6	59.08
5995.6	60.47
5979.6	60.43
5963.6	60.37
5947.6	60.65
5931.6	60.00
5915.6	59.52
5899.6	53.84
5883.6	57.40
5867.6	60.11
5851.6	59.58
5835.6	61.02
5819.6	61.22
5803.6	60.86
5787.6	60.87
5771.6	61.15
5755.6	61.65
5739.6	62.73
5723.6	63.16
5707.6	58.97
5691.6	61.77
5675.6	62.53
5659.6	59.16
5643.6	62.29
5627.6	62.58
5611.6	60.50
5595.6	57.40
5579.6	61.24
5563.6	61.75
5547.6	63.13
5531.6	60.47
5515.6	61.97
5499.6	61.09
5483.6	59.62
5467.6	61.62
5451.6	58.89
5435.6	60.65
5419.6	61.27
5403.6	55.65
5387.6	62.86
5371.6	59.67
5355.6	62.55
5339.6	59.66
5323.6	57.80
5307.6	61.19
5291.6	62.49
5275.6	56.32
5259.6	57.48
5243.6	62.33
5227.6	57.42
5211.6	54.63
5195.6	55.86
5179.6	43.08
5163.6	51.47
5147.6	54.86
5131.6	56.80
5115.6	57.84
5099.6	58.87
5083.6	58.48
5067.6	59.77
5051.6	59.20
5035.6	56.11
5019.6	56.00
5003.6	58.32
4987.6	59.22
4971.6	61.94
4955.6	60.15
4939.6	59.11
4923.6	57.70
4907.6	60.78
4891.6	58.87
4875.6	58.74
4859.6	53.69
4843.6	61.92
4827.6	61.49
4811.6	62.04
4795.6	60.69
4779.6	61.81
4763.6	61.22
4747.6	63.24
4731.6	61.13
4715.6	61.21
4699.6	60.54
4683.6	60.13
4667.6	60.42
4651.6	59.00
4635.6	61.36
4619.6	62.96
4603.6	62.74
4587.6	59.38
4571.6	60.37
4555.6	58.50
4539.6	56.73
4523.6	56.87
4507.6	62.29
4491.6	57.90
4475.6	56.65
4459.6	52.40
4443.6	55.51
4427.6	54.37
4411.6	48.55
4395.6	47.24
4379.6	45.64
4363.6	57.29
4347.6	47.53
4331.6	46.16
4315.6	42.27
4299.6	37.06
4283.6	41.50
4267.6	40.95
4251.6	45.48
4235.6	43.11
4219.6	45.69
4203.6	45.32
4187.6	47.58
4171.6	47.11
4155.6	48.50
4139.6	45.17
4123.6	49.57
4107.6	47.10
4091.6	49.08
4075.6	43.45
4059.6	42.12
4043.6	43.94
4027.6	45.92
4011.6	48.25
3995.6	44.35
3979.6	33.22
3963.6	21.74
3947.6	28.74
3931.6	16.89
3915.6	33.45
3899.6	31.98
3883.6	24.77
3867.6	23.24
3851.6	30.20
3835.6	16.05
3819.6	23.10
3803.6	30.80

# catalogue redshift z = 0.00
